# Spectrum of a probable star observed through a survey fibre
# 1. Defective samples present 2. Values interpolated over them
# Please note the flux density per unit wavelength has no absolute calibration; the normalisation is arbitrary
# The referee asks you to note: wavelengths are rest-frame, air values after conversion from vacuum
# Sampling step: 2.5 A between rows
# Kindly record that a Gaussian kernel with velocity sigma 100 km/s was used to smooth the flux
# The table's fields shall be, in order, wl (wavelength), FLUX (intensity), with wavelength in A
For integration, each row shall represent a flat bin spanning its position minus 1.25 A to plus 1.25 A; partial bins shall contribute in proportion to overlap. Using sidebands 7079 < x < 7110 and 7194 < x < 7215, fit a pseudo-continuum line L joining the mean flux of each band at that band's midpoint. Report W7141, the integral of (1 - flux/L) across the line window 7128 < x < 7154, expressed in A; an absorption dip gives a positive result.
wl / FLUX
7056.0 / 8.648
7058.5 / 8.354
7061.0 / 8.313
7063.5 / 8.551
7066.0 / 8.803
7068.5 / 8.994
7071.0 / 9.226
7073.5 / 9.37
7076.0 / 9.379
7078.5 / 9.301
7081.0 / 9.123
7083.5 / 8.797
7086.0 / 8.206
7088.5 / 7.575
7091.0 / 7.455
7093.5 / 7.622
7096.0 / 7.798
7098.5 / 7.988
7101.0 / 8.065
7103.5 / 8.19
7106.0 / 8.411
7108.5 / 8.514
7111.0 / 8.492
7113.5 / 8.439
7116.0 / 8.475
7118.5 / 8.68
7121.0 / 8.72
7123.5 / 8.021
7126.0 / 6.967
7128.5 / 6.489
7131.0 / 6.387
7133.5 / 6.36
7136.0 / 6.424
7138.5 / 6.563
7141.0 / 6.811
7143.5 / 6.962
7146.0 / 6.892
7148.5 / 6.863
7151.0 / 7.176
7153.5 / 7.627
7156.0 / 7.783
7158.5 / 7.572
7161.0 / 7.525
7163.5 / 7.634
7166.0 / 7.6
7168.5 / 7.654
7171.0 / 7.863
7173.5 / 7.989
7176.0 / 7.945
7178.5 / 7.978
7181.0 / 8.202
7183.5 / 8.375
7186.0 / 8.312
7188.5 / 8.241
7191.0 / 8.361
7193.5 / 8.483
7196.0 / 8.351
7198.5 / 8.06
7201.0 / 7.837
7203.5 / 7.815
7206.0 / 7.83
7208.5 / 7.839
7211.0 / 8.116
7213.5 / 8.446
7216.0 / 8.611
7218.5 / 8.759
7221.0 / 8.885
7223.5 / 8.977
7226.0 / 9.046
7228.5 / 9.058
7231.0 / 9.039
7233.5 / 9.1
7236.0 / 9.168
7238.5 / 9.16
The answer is 4.4 A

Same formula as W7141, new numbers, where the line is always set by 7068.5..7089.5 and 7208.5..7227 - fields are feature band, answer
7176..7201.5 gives 1.4 A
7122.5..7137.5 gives 3.5 A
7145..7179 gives 4.5 A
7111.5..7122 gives 0.3 A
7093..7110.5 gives 1.4 A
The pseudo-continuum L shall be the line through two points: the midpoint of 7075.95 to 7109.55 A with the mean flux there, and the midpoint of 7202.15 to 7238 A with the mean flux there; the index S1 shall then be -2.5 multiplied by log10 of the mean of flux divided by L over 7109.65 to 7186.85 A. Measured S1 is 0.12 mag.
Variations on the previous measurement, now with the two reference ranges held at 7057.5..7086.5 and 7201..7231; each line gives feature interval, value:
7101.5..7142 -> 0.15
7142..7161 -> 0.19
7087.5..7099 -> 0.15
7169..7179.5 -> 0.09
